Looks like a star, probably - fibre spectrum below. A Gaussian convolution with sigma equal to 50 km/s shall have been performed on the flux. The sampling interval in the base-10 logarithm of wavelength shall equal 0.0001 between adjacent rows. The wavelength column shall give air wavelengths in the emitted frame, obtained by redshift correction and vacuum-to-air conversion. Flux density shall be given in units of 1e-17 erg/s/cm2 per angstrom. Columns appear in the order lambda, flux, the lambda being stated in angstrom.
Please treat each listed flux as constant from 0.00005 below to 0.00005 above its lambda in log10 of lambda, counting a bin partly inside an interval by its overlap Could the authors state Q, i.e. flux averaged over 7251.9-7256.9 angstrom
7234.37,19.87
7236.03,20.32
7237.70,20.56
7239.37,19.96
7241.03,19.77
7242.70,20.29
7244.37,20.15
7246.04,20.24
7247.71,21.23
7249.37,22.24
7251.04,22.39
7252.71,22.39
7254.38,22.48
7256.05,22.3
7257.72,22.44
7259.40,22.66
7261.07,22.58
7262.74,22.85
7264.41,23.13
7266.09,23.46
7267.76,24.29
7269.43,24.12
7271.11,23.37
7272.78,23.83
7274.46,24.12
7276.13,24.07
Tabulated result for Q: 22.4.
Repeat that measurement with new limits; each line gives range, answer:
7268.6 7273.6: 23.8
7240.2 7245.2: 20.1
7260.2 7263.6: 22.8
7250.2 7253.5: 22.4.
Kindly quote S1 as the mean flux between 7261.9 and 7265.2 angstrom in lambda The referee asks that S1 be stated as 23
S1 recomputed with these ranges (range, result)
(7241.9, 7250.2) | 20.8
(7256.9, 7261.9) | 22.5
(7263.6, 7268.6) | 23.6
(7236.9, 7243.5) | 20.1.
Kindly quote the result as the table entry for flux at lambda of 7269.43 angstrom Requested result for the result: 24.12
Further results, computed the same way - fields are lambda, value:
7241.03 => 19.77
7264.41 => 23.13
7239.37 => 19.96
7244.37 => 20.15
